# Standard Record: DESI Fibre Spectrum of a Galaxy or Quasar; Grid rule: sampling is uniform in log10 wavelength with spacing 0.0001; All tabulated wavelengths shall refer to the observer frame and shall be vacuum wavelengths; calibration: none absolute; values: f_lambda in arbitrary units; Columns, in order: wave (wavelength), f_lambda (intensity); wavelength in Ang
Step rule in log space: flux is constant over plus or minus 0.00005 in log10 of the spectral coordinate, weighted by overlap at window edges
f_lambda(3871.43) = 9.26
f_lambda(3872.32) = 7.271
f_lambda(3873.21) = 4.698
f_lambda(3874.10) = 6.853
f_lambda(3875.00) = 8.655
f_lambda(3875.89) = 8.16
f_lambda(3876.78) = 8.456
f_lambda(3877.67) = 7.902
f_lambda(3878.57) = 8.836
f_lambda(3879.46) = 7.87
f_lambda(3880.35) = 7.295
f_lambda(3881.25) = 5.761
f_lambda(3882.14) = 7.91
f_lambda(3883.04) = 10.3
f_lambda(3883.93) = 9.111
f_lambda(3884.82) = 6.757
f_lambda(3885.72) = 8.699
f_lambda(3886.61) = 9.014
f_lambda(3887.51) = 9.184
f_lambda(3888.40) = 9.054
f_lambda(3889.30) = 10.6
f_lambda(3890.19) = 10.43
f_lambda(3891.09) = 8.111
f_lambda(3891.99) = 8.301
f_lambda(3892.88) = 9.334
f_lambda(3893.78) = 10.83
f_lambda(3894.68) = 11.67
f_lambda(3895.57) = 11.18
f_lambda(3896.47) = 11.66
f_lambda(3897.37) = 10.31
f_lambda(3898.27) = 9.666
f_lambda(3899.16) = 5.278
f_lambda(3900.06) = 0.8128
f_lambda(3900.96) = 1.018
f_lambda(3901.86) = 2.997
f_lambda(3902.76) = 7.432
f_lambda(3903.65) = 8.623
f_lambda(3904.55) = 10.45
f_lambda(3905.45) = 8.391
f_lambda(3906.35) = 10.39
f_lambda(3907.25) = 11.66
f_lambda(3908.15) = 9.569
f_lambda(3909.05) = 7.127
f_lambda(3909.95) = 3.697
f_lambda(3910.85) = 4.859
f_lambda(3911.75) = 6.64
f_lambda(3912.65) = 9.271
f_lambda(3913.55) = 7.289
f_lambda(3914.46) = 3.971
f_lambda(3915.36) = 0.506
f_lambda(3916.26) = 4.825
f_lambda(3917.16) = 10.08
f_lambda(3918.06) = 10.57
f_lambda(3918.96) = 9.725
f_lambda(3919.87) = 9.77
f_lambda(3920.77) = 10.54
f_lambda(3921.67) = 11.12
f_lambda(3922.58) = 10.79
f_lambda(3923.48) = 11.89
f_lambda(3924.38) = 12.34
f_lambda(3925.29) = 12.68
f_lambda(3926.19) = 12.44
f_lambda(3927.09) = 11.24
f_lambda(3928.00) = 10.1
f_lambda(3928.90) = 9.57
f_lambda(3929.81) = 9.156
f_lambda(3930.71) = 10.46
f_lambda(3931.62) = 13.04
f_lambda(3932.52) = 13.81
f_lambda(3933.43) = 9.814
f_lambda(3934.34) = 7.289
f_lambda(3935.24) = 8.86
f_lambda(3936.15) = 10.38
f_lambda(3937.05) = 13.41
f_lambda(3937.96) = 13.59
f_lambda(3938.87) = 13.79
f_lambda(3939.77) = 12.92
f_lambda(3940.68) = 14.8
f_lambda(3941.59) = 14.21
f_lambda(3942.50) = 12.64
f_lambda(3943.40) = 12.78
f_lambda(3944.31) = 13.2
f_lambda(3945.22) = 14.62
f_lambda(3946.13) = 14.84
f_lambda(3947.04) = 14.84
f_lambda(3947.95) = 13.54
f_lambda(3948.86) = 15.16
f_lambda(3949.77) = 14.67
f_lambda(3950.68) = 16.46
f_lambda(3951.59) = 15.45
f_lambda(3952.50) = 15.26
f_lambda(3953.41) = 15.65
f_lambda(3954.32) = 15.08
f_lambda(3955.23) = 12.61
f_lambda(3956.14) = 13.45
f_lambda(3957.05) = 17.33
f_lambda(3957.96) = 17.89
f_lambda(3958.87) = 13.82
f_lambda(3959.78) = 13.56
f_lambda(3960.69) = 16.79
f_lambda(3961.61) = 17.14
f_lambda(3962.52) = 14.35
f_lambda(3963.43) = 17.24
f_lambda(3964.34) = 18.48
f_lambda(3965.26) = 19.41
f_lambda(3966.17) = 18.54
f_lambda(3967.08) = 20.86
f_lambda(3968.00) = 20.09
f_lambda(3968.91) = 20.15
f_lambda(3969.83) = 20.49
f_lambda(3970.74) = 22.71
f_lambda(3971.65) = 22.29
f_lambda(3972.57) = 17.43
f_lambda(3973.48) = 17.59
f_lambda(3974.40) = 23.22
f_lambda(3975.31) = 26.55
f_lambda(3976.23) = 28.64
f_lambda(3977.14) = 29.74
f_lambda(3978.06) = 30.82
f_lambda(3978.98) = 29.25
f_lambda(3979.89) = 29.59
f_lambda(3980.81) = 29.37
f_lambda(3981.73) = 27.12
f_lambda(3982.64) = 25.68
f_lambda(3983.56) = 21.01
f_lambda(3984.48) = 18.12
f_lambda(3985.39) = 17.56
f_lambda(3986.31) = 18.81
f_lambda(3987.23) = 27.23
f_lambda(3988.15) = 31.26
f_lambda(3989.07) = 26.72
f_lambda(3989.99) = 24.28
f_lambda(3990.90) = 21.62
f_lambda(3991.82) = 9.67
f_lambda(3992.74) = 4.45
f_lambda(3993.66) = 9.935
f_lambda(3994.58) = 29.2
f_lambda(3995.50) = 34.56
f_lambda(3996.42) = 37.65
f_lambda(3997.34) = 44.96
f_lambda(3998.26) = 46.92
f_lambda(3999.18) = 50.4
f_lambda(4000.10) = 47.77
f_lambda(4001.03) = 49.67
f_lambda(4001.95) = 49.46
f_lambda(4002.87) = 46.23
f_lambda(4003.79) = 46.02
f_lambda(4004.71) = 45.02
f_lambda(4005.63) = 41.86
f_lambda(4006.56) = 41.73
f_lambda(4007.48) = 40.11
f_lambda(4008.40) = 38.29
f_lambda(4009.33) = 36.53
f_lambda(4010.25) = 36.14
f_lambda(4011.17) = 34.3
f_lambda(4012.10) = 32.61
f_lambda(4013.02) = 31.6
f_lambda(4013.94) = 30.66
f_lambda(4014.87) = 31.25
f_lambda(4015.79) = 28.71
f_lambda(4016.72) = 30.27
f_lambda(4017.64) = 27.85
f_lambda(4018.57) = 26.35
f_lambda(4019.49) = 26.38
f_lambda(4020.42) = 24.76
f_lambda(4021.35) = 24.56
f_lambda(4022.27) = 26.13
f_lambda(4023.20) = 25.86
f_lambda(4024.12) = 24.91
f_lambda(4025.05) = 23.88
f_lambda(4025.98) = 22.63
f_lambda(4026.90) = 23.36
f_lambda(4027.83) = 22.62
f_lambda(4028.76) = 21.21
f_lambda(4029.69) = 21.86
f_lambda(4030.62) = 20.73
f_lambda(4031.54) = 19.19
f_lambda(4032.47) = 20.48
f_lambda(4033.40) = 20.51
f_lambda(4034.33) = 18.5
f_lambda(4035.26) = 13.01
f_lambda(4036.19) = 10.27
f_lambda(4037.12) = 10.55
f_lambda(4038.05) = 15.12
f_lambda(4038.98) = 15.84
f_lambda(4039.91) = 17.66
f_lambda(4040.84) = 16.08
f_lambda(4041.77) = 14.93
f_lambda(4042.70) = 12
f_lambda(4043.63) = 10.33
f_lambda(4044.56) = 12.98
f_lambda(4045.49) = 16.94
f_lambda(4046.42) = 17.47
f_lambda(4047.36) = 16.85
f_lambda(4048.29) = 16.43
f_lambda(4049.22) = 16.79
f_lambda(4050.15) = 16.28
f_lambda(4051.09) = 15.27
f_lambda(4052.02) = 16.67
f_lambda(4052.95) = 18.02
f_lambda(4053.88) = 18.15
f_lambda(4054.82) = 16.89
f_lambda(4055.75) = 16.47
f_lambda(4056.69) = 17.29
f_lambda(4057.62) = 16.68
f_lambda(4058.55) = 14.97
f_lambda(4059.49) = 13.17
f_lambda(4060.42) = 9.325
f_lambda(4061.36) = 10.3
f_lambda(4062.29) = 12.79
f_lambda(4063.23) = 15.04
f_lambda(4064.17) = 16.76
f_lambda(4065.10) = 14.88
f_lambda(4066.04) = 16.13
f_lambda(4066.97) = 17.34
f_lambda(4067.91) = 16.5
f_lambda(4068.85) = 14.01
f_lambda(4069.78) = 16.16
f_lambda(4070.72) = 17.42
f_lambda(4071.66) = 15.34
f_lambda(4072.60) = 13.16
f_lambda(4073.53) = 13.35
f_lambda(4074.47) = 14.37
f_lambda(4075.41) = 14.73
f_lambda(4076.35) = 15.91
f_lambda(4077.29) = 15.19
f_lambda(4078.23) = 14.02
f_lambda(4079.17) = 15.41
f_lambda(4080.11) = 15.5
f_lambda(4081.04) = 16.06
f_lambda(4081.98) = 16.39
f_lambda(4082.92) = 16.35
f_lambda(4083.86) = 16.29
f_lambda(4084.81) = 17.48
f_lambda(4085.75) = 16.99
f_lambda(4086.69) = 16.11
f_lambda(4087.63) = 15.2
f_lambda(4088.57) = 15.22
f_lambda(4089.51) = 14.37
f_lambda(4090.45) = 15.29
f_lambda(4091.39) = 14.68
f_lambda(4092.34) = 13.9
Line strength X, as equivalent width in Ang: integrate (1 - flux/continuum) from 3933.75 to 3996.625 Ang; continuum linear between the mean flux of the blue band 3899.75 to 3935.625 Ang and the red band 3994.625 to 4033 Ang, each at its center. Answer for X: 6.1 Ang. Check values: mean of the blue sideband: 8.66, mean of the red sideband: 33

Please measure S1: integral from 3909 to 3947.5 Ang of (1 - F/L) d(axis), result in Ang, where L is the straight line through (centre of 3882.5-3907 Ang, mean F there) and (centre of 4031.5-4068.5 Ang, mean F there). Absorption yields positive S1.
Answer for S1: -1.42 Ang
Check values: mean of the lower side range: 8.53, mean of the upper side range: 15.5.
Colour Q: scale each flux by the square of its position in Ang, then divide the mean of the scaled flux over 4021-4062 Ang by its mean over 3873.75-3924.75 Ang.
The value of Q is 2.3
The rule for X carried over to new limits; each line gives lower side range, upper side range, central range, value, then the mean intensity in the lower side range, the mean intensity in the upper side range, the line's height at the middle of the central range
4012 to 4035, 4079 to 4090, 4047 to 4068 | 4.6 Ang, 24.8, 16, 19.9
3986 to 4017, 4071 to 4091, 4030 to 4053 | 8.1 Ang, 34.1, 15.4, 24.7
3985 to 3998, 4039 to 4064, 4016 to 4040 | -3.0 Ang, 24.5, 15.2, 18.9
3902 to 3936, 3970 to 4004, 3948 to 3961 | 2.8 Ang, 9.15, 28.8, 19.4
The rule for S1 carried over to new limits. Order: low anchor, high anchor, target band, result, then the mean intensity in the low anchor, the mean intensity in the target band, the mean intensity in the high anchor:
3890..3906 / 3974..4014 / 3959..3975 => 4.10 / 8.11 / 18.8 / 31.9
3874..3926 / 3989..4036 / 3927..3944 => 3.96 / 8.41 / 11.7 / 30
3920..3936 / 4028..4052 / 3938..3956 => -3.84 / 10.9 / 14.3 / 16.4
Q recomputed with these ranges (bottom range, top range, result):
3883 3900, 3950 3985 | 2.28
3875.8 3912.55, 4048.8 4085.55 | 2.06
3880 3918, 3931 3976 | 2.07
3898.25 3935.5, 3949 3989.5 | 2.47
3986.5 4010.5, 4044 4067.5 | 0.46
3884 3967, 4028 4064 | 1.51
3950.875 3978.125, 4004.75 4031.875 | 1.58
